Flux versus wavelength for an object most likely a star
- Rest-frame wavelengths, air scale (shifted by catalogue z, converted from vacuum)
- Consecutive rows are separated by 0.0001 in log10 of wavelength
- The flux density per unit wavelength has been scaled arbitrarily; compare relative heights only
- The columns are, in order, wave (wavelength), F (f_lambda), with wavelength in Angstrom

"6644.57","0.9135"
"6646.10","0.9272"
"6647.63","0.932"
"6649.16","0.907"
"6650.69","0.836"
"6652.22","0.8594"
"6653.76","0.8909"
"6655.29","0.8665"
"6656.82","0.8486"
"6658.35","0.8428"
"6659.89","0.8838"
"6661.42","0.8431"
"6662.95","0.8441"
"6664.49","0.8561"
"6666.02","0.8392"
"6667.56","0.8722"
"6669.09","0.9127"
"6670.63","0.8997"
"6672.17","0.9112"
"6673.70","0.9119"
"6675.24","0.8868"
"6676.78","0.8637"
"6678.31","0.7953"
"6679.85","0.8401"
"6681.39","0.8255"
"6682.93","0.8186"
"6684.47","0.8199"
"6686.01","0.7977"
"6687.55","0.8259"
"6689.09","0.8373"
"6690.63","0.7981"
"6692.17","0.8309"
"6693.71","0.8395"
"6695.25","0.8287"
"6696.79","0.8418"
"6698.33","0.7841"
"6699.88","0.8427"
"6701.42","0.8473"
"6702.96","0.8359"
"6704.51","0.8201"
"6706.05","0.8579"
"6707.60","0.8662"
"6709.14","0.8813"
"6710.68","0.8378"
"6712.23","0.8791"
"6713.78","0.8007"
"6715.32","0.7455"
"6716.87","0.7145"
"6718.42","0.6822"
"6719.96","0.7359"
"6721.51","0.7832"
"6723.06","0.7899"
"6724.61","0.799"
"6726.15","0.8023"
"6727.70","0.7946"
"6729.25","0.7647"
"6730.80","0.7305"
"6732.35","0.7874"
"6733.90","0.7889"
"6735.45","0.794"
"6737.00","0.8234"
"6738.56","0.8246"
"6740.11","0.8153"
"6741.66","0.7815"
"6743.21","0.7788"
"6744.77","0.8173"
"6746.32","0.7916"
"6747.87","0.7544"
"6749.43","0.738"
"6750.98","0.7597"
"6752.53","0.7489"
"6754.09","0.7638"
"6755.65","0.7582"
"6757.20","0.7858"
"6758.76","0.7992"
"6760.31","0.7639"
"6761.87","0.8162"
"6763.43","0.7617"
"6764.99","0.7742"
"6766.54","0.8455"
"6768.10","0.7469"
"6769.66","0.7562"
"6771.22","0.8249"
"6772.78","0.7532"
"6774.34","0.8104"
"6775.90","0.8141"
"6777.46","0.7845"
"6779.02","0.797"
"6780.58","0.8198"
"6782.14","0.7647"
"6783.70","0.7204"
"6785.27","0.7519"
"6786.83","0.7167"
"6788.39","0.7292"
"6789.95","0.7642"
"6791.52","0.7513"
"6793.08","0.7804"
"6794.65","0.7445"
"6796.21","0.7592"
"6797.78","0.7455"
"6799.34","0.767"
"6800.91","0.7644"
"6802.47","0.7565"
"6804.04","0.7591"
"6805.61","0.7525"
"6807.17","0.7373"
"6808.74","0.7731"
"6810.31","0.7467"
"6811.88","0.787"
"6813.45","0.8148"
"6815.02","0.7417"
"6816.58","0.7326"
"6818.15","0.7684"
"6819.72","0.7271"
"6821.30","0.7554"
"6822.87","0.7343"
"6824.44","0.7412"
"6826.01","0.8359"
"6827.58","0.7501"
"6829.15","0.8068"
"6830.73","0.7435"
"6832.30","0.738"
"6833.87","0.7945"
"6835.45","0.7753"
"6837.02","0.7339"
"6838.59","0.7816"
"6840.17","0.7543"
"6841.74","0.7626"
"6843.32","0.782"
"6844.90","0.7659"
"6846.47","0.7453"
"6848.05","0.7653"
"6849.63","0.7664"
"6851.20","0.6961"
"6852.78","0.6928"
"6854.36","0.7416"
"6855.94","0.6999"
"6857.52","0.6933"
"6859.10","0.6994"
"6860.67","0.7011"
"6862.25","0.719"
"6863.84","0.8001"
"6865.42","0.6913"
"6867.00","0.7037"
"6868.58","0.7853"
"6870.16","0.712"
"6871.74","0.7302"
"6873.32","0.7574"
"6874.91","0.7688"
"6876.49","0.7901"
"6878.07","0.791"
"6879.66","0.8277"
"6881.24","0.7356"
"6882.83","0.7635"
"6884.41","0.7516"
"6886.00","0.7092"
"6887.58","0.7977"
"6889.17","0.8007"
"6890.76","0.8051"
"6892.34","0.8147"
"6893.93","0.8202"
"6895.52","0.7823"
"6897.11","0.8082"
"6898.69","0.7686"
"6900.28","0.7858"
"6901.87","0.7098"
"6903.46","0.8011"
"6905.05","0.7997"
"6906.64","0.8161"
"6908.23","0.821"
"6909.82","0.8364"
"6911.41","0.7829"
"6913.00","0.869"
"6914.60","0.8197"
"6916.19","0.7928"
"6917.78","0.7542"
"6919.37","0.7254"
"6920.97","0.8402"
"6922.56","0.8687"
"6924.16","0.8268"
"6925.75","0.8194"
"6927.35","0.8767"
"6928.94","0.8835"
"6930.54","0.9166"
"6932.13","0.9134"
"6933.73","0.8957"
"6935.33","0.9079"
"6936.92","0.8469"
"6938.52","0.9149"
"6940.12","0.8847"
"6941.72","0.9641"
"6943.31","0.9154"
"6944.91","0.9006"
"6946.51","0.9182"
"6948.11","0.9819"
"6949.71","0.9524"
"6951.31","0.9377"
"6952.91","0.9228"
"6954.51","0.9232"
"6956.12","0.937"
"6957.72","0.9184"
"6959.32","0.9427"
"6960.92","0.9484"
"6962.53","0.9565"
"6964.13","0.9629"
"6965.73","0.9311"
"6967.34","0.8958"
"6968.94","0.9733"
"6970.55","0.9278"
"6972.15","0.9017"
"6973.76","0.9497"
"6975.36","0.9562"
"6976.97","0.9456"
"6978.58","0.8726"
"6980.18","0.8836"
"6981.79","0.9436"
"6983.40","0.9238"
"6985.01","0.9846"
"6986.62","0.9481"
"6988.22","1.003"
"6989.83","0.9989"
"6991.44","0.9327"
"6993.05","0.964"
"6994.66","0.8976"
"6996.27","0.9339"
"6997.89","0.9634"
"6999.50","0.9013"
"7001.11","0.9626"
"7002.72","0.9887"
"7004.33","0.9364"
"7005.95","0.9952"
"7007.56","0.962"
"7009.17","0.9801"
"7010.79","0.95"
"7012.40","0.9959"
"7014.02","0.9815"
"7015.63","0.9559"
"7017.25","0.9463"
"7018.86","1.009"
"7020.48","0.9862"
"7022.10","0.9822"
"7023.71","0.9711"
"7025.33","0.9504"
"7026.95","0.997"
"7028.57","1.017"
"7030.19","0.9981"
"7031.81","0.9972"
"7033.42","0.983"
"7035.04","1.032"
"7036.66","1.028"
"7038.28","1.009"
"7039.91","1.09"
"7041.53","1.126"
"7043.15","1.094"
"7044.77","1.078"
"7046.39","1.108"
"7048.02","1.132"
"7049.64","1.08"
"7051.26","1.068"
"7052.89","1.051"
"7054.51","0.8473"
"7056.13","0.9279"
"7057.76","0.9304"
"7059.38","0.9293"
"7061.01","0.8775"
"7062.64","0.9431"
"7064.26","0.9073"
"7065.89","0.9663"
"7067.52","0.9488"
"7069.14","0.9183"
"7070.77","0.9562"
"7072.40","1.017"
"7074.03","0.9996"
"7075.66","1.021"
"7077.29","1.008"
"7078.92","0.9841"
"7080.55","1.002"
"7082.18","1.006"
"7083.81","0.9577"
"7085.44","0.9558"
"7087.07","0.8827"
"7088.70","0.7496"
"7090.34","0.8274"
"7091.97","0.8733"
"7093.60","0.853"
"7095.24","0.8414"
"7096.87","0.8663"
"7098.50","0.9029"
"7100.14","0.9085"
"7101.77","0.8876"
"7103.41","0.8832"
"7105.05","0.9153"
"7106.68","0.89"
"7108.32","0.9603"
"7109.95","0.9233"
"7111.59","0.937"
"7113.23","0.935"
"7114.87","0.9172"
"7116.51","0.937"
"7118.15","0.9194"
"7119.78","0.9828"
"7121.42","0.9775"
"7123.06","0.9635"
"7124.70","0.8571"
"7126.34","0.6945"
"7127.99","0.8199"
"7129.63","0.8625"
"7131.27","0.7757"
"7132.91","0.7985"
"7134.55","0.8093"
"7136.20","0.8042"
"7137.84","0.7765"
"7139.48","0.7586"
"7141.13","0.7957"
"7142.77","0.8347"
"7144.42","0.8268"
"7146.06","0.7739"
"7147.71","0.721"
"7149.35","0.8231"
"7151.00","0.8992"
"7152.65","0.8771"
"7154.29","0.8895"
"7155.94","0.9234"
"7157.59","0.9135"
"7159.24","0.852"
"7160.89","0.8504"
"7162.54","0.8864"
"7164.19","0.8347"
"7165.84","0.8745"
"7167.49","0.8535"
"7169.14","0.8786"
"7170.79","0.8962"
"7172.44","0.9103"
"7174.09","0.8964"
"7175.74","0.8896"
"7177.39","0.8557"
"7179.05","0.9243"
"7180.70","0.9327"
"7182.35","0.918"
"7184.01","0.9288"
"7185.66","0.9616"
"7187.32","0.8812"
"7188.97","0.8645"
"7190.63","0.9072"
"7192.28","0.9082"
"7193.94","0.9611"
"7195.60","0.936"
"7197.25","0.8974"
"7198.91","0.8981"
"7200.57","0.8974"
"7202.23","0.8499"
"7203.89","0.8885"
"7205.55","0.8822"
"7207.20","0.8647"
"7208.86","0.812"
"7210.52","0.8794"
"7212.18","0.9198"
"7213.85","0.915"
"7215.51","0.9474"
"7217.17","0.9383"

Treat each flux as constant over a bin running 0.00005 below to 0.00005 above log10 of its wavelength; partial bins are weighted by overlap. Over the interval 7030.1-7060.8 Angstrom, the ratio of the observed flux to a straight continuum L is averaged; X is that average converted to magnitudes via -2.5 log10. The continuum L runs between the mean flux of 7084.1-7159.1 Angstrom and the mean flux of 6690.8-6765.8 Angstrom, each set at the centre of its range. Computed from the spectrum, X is -0.20 mag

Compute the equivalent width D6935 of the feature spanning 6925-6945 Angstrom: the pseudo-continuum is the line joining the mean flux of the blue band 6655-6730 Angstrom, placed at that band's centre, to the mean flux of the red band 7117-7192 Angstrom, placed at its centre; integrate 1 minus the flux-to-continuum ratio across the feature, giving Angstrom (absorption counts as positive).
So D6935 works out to -1.1 Angstrom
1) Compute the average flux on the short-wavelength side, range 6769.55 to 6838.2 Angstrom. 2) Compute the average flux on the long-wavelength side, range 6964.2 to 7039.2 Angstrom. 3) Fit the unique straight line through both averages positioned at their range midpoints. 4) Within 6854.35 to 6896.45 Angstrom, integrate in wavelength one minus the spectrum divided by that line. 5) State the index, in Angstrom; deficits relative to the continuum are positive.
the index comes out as 4.0 Angstrom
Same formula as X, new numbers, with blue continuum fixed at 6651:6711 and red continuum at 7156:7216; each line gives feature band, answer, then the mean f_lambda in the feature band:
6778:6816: 0.133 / 0.76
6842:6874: 0.179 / 0.733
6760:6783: 0.089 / 0.789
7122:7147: 0.100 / 0.811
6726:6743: 0.083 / 0.791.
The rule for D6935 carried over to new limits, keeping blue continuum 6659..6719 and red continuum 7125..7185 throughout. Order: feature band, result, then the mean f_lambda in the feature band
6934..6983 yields -4.8 Angstrom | 0.927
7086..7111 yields -0.9 Angstrom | 0.879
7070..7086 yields -2.7 Angstrom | 0.991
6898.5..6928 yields 1.3 Angstrom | 0.806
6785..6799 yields 1.5 Angstrom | 0.75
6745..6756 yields 1.0 Angstrom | 0.762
